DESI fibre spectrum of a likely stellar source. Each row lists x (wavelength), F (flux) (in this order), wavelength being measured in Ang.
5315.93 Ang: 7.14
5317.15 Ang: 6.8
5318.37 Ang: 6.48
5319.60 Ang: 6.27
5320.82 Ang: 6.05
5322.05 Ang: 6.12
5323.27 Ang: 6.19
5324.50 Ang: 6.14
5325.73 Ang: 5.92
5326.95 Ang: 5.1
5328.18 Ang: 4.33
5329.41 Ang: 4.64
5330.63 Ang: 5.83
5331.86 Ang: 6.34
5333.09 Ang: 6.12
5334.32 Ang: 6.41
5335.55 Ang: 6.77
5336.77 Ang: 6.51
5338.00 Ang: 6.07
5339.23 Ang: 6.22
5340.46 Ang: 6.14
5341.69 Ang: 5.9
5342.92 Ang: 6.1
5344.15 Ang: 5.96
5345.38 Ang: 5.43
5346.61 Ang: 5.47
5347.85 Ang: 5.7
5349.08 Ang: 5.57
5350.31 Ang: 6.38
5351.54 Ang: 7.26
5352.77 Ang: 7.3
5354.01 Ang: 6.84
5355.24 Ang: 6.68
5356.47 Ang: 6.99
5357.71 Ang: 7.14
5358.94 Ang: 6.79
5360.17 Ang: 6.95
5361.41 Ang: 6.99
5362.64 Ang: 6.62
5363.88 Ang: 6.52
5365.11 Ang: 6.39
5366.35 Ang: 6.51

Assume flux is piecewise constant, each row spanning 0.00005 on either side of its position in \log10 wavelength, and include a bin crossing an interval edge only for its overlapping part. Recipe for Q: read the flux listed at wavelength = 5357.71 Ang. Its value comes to 7.14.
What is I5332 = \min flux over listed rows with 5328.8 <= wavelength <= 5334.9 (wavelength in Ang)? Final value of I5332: 4.64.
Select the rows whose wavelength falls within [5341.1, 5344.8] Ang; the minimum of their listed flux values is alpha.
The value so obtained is 5.9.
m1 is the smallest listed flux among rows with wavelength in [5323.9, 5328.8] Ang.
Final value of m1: 4.33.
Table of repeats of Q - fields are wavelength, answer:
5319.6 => 6.27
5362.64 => 6.62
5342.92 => 6.1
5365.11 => 6.39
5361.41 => 6.99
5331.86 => 6.34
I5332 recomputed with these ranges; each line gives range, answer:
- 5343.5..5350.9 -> 5.43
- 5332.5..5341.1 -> 6.07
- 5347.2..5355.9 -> 5.57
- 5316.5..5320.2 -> 6.27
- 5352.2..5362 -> 6.68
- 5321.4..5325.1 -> 6.12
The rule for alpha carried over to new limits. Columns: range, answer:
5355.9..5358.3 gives 6.99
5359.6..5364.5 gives 6.52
